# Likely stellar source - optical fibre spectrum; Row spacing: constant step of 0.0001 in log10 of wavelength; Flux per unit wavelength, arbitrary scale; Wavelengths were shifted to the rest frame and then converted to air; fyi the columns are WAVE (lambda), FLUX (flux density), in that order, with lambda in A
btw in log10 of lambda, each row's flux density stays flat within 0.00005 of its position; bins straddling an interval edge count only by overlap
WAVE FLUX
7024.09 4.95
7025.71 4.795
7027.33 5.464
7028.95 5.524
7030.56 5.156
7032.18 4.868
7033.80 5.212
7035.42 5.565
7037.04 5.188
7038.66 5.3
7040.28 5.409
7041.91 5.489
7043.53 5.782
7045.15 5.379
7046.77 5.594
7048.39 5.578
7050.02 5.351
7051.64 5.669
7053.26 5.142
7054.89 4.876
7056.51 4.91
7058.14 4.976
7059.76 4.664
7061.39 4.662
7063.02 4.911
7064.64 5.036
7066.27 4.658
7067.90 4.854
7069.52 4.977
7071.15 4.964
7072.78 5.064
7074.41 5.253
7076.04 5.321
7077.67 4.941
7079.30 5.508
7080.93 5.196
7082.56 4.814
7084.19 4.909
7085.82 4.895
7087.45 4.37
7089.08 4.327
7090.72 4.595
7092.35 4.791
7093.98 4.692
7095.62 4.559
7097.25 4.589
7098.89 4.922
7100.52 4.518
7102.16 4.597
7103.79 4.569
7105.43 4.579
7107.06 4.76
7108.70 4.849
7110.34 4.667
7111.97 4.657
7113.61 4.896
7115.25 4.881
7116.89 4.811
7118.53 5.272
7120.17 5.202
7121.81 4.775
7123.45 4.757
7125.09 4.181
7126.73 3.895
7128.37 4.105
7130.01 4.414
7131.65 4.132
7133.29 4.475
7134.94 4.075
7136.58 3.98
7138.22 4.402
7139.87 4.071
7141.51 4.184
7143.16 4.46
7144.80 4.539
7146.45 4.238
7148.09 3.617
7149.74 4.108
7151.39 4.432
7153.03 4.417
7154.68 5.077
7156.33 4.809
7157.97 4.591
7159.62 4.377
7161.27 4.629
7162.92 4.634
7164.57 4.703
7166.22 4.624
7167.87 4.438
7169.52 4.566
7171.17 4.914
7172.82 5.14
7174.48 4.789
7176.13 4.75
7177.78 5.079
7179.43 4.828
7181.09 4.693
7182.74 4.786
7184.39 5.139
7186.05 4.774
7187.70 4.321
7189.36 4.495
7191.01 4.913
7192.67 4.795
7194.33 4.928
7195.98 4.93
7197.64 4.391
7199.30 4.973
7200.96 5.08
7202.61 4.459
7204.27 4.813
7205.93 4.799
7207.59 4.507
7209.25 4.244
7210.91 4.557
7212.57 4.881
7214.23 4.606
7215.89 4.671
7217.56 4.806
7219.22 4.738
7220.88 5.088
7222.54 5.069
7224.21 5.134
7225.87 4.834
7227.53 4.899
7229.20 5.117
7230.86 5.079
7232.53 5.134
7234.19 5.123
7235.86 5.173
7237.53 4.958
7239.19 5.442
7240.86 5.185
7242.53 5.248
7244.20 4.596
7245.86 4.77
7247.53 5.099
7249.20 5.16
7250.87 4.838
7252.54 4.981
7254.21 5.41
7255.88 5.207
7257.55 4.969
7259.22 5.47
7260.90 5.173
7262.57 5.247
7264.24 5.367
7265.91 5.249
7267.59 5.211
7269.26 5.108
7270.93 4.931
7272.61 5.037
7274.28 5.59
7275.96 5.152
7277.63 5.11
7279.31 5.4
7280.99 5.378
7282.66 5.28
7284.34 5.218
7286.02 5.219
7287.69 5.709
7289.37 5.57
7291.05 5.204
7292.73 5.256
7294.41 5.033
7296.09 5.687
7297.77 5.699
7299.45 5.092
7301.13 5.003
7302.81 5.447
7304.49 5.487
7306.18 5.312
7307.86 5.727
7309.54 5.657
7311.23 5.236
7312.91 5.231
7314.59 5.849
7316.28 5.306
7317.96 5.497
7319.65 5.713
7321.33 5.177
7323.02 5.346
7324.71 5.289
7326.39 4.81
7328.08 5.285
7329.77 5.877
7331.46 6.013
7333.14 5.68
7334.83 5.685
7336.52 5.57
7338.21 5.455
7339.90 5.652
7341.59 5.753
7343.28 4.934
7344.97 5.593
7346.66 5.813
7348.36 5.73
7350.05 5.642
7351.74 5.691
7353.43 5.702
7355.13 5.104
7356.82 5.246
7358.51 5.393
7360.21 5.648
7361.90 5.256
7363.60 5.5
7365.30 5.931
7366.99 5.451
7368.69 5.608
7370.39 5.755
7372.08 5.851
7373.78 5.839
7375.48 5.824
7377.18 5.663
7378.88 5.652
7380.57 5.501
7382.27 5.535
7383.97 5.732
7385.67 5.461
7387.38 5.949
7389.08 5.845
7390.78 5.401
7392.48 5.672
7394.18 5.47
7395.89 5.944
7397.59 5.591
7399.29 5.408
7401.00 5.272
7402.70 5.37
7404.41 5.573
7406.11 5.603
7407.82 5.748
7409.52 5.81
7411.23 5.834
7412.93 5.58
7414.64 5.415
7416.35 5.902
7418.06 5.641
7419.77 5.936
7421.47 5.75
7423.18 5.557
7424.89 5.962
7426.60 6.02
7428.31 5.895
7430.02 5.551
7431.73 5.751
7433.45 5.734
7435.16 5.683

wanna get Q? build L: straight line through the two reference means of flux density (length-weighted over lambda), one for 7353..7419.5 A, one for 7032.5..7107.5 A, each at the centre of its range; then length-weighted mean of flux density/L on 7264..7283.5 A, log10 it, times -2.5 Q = 0.033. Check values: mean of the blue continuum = 5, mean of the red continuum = 5.61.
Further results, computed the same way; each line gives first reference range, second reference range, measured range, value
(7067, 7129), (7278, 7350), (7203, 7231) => 0.08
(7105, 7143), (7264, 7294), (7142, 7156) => 0.07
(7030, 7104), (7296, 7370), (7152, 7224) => 0.11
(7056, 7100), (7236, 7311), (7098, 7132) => 0.07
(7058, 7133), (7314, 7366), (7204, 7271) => 0.04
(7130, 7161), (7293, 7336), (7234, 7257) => -0.02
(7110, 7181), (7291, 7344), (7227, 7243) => -0.03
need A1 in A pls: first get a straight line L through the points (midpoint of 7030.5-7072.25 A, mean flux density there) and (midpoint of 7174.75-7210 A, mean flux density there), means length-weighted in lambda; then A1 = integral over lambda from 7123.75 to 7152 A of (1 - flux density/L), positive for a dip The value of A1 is 4.1 A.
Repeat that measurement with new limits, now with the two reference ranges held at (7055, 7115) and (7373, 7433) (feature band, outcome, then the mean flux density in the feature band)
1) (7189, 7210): 1.65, 4.72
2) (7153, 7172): 1.40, 4.66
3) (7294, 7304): 0.09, 5.35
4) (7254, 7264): 0.09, 5.24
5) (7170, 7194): 1.26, 4.81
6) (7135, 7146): 1.57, 4.26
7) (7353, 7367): 0.24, 5.46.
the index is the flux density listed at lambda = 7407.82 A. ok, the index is 5.748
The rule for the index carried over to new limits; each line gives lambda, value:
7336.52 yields 5.57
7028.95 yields 5.524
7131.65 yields 4.132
